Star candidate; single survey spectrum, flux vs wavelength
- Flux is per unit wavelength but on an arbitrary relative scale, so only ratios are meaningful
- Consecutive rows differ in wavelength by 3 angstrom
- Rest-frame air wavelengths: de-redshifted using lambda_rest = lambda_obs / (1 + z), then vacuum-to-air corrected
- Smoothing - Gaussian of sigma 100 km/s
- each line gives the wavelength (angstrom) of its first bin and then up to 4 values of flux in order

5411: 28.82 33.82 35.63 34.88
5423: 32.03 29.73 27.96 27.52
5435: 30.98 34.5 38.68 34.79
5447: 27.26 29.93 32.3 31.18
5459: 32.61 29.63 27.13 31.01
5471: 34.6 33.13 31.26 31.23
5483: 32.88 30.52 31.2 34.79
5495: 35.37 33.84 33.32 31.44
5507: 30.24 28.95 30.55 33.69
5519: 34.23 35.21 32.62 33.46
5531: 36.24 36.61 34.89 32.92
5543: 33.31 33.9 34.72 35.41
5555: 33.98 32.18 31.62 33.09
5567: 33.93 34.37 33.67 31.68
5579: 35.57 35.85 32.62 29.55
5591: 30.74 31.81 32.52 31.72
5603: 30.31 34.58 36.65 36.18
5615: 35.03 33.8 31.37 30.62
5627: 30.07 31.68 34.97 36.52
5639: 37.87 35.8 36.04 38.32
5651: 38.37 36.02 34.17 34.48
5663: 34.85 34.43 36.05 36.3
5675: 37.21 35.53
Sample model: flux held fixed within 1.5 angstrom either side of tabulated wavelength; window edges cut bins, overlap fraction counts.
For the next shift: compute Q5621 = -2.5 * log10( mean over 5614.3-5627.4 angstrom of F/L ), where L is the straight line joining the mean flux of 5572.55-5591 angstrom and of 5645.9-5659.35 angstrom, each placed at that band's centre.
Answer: 0.09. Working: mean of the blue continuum 32.9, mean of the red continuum 36.5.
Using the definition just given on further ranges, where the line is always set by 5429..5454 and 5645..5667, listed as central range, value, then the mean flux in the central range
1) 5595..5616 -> 0.04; 33.8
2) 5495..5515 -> 0.04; 31.7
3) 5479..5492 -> 0.02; 31.9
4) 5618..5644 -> 0.05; 33.7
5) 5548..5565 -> 0.02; 33.5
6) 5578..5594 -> 0.06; 32.7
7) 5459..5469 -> 0.09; 29.7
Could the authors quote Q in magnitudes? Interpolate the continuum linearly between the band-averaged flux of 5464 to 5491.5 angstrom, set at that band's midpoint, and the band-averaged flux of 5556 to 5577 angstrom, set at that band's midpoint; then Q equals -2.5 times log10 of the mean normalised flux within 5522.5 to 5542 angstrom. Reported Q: -0.06 mag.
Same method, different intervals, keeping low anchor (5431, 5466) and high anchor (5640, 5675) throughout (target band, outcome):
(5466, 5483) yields -0.003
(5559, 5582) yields 0.018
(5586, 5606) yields 0.107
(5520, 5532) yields -0.037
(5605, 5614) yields -0.027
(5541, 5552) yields -0.017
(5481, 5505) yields -0.016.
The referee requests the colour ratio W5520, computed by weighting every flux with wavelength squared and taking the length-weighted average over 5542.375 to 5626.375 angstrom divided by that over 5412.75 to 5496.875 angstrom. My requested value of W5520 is 1.1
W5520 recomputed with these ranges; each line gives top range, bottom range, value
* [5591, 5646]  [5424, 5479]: 1.14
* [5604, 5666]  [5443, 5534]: 1.14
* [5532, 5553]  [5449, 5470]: 1.16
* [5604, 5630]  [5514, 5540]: 1.00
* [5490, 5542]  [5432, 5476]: 1.07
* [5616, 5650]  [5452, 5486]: 1.16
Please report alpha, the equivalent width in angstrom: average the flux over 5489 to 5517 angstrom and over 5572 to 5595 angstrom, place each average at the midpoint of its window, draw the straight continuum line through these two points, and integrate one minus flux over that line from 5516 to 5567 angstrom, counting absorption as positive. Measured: -2.3 angstrom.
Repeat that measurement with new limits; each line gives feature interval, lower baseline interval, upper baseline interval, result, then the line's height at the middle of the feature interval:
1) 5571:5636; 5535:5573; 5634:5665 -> 3.7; 35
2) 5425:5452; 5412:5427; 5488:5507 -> 1.5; 33.2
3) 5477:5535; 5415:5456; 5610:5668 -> 0.1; 33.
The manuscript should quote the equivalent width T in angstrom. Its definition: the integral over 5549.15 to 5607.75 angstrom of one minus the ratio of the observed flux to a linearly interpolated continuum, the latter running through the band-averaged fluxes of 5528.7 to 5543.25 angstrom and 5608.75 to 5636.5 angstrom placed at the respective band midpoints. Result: 2.1 angstrom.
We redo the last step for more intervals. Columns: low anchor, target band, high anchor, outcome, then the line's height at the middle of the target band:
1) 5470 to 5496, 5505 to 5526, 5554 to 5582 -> 0.5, 33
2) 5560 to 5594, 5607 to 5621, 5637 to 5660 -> -0.1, 34.8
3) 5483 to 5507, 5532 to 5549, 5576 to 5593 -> -0.9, 32.7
